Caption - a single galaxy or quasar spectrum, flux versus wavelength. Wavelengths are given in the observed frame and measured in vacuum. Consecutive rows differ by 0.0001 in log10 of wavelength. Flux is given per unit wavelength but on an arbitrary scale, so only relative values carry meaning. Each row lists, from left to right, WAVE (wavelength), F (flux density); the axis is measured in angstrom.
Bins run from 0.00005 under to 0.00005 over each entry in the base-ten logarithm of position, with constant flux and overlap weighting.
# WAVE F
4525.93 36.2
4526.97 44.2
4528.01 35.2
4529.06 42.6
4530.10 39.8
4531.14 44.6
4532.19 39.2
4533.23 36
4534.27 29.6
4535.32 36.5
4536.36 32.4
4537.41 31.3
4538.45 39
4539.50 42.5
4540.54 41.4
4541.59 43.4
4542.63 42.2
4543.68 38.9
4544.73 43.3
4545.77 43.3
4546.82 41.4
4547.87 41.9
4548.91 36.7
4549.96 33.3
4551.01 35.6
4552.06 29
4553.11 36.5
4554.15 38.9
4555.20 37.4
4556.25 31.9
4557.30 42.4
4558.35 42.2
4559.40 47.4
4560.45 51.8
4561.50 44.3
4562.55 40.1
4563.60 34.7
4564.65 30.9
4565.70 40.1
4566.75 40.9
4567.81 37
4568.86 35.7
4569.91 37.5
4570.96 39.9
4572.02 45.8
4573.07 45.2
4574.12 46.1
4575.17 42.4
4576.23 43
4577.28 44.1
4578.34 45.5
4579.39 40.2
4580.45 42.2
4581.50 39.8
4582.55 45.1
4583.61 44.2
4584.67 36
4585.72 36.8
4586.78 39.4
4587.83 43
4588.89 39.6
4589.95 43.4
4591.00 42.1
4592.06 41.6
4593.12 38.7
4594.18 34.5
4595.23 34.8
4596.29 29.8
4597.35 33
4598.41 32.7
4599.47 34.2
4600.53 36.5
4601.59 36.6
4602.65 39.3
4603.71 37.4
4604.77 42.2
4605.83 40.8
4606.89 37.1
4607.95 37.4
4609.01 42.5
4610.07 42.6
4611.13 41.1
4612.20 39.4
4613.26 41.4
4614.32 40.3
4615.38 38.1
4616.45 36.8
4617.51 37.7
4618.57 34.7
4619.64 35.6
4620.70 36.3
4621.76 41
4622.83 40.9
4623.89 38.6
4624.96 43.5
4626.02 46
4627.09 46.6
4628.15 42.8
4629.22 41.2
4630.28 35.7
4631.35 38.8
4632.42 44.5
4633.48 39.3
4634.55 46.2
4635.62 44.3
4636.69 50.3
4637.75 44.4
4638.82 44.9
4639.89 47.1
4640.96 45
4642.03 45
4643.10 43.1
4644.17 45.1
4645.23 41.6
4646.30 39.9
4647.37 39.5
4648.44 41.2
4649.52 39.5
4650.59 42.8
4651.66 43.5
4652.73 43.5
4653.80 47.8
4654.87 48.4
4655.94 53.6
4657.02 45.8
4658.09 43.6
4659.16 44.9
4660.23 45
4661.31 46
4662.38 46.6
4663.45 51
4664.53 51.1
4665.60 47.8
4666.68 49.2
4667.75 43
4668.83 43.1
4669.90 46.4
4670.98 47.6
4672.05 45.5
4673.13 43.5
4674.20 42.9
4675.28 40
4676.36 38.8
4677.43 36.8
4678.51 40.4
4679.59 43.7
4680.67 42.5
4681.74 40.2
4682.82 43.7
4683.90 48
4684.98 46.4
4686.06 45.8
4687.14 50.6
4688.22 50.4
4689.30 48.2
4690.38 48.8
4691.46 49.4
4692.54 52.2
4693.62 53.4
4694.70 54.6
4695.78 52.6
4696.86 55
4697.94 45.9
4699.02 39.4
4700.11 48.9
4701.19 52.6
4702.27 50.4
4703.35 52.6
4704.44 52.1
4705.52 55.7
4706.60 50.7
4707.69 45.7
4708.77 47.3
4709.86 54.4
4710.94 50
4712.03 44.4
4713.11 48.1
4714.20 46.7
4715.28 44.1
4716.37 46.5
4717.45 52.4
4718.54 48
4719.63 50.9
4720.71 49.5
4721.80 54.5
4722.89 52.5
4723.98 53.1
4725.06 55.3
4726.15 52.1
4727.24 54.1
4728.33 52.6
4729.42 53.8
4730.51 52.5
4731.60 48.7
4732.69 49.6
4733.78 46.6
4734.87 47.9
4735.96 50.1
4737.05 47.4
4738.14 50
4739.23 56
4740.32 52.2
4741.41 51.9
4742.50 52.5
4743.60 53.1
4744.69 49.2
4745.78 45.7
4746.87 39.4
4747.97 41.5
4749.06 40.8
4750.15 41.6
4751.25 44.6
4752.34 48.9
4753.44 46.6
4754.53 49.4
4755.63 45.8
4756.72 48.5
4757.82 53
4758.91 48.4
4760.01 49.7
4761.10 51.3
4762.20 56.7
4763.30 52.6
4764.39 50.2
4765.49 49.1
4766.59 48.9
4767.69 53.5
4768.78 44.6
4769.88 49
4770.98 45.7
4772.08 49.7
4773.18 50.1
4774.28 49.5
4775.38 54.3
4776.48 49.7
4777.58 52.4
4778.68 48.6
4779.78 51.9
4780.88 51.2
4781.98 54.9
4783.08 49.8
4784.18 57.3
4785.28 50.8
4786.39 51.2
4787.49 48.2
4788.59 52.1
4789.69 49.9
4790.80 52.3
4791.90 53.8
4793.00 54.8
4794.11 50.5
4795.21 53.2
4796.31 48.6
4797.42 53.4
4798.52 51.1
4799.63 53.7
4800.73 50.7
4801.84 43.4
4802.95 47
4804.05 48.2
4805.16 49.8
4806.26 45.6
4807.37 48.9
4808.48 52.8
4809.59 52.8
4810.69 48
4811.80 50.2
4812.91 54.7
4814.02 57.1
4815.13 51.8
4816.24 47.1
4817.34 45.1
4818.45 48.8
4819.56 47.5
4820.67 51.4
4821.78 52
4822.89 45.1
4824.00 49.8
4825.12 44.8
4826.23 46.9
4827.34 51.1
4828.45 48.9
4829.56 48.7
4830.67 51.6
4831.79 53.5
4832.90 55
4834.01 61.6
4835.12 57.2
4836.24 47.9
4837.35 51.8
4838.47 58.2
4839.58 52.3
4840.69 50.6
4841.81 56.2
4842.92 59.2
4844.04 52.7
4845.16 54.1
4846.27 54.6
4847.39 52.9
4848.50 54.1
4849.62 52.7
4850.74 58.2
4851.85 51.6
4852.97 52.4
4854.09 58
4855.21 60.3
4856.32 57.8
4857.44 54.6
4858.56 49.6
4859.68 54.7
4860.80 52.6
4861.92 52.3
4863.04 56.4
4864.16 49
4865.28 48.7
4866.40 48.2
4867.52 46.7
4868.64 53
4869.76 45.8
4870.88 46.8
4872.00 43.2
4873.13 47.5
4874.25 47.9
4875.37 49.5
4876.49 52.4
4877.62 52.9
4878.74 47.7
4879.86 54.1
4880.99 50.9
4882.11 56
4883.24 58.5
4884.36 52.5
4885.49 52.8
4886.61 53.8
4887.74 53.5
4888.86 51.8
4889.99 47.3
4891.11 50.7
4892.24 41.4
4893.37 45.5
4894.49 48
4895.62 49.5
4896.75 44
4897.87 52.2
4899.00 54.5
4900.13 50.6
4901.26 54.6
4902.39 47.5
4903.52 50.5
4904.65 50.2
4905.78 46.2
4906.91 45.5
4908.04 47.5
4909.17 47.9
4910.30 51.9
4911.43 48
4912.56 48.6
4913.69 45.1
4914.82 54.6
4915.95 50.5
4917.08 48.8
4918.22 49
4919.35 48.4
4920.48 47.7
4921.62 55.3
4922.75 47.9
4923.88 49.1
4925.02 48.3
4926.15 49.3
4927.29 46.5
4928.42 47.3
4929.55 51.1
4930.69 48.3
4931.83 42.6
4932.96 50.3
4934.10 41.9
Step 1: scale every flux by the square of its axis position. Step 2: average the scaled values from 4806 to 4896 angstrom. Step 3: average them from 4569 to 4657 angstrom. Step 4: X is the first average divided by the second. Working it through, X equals 1.4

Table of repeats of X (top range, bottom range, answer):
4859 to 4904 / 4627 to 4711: 1.20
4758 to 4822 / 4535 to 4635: 1.39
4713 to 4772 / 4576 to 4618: 1.34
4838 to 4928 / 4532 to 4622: 1.48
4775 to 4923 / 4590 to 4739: 1.23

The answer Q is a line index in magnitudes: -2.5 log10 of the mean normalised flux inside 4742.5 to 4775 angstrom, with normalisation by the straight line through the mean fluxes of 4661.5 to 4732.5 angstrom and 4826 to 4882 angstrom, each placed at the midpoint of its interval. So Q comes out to 0.04 mag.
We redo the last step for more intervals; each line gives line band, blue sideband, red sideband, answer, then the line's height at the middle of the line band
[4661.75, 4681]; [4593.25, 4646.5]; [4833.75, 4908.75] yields -0.05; 42.5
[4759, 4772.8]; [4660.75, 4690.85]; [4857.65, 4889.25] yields -0.05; 47.9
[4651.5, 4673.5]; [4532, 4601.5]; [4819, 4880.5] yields -0.08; 43.5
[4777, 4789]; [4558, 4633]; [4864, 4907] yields -0.12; 46.3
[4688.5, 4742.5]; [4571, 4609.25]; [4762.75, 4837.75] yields -0.09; 46.3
